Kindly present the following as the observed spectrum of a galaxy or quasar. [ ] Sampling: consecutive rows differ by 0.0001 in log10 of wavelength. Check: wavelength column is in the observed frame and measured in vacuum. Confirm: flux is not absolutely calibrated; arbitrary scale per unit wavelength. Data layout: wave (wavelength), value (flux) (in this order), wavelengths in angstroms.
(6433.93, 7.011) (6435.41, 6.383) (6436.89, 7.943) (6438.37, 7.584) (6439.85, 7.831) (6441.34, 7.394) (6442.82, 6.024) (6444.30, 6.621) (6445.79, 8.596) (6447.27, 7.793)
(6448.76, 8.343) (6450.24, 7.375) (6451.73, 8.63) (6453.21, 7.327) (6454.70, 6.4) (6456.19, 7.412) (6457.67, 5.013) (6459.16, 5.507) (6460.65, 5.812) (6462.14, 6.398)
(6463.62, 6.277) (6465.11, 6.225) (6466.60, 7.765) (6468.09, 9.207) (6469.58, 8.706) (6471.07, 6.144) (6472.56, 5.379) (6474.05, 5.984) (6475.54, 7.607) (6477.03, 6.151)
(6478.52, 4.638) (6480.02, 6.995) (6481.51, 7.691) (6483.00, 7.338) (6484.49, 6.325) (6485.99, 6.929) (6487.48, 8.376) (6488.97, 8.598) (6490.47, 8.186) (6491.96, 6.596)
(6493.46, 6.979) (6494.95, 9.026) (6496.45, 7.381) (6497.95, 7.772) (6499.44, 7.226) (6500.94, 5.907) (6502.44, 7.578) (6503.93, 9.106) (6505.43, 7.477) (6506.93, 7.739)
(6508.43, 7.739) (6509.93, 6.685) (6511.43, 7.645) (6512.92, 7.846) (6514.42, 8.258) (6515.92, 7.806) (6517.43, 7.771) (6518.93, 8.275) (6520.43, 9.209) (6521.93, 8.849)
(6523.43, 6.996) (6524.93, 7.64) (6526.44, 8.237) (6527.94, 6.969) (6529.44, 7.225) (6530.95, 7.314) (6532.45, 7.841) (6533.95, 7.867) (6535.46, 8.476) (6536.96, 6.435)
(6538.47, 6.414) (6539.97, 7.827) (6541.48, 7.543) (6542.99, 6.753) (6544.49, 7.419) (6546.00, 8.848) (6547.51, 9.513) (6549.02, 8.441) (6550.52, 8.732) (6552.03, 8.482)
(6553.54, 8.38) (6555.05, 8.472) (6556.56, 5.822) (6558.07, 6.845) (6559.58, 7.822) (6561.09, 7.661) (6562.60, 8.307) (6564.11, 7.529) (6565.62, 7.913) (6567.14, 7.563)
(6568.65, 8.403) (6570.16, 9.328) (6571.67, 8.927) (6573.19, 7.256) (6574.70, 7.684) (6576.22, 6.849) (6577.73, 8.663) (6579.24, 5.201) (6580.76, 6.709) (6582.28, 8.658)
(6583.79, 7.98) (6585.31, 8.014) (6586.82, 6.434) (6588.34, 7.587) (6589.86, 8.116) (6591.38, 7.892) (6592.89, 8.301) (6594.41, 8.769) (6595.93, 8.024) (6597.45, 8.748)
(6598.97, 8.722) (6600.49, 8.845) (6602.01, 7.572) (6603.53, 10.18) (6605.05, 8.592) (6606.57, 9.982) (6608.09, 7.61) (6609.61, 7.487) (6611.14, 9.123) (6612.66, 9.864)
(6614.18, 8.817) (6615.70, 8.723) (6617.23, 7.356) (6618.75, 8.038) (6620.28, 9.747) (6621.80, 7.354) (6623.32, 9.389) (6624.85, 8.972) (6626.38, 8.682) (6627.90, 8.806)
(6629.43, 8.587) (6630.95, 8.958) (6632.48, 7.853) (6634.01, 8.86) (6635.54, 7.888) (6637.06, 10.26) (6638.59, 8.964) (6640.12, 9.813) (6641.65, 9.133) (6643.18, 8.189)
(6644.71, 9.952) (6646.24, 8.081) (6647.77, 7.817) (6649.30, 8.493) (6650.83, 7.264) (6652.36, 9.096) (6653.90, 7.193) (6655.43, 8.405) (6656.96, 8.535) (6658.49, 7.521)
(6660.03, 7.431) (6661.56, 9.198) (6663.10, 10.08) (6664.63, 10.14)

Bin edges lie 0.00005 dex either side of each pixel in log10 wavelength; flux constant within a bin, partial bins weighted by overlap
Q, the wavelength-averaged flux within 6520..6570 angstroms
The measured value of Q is 7.82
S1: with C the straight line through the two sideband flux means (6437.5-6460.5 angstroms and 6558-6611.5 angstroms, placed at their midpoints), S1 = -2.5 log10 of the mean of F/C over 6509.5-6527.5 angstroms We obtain -0.05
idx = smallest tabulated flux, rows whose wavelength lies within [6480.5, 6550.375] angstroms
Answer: 5.907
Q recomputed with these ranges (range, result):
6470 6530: 7.42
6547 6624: 8.16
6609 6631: 8.66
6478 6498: 7.36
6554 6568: 7.57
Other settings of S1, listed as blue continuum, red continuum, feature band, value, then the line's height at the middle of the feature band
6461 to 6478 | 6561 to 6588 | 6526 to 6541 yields -0.01 mag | 7.38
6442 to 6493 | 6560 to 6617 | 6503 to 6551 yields -0.04 mag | 7.57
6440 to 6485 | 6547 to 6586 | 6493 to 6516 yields -0.05 mag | 7.31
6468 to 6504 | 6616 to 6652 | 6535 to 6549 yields 0.00 mag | 7.75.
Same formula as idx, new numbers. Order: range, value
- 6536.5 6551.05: 6.414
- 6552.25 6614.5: 5.201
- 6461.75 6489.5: 4.638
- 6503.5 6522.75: 6.685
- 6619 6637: 7.354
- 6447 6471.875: 5.013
